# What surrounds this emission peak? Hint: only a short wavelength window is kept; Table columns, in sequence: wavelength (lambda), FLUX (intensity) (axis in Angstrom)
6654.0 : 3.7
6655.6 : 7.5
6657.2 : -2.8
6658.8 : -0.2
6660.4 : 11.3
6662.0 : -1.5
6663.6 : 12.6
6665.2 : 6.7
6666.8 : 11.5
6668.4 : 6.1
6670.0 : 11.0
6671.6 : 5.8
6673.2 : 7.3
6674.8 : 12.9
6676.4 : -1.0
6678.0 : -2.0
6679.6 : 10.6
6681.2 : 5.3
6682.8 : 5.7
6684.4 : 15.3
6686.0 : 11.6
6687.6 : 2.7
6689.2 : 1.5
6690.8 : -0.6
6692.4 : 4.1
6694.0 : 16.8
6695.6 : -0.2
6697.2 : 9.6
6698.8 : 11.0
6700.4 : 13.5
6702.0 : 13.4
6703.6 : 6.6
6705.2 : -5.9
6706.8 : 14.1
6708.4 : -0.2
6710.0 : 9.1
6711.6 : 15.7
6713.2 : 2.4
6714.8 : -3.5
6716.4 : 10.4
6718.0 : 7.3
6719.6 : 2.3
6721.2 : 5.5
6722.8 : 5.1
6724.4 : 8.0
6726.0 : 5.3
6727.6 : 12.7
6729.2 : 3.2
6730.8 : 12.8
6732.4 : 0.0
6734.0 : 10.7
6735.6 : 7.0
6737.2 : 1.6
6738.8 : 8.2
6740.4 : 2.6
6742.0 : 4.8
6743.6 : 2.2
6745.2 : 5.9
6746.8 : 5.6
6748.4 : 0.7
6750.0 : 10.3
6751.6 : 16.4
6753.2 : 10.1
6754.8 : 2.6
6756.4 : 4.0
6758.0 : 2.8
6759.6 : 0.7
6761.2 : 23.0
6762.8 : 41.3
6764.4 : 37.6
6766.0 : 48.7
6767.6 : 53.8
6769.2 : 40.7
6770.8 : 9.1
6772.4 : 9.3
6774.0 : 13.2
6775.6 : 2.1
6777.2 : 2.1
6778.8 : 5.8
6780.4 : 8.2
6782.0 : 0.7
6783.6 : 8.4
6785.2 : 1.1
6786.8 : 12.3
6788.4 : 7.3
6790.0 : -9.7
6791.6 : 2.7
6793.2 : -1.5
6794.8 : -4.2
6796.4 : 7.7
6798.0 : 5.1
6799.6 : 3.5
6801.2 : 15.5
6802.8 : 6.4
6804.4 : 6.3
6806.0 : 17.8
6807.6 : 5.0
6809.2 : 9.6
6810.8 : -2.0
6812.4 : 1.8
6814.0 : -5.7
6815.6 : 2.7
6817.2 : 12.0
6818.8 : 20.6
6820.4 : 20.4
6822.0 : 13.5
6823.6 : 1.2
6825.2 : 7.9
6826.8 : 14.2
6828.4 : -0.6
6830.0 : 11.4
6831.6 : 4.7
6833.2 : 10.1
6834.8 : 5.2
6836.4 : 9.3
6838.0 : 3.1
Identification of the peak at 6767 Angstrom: [O II]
